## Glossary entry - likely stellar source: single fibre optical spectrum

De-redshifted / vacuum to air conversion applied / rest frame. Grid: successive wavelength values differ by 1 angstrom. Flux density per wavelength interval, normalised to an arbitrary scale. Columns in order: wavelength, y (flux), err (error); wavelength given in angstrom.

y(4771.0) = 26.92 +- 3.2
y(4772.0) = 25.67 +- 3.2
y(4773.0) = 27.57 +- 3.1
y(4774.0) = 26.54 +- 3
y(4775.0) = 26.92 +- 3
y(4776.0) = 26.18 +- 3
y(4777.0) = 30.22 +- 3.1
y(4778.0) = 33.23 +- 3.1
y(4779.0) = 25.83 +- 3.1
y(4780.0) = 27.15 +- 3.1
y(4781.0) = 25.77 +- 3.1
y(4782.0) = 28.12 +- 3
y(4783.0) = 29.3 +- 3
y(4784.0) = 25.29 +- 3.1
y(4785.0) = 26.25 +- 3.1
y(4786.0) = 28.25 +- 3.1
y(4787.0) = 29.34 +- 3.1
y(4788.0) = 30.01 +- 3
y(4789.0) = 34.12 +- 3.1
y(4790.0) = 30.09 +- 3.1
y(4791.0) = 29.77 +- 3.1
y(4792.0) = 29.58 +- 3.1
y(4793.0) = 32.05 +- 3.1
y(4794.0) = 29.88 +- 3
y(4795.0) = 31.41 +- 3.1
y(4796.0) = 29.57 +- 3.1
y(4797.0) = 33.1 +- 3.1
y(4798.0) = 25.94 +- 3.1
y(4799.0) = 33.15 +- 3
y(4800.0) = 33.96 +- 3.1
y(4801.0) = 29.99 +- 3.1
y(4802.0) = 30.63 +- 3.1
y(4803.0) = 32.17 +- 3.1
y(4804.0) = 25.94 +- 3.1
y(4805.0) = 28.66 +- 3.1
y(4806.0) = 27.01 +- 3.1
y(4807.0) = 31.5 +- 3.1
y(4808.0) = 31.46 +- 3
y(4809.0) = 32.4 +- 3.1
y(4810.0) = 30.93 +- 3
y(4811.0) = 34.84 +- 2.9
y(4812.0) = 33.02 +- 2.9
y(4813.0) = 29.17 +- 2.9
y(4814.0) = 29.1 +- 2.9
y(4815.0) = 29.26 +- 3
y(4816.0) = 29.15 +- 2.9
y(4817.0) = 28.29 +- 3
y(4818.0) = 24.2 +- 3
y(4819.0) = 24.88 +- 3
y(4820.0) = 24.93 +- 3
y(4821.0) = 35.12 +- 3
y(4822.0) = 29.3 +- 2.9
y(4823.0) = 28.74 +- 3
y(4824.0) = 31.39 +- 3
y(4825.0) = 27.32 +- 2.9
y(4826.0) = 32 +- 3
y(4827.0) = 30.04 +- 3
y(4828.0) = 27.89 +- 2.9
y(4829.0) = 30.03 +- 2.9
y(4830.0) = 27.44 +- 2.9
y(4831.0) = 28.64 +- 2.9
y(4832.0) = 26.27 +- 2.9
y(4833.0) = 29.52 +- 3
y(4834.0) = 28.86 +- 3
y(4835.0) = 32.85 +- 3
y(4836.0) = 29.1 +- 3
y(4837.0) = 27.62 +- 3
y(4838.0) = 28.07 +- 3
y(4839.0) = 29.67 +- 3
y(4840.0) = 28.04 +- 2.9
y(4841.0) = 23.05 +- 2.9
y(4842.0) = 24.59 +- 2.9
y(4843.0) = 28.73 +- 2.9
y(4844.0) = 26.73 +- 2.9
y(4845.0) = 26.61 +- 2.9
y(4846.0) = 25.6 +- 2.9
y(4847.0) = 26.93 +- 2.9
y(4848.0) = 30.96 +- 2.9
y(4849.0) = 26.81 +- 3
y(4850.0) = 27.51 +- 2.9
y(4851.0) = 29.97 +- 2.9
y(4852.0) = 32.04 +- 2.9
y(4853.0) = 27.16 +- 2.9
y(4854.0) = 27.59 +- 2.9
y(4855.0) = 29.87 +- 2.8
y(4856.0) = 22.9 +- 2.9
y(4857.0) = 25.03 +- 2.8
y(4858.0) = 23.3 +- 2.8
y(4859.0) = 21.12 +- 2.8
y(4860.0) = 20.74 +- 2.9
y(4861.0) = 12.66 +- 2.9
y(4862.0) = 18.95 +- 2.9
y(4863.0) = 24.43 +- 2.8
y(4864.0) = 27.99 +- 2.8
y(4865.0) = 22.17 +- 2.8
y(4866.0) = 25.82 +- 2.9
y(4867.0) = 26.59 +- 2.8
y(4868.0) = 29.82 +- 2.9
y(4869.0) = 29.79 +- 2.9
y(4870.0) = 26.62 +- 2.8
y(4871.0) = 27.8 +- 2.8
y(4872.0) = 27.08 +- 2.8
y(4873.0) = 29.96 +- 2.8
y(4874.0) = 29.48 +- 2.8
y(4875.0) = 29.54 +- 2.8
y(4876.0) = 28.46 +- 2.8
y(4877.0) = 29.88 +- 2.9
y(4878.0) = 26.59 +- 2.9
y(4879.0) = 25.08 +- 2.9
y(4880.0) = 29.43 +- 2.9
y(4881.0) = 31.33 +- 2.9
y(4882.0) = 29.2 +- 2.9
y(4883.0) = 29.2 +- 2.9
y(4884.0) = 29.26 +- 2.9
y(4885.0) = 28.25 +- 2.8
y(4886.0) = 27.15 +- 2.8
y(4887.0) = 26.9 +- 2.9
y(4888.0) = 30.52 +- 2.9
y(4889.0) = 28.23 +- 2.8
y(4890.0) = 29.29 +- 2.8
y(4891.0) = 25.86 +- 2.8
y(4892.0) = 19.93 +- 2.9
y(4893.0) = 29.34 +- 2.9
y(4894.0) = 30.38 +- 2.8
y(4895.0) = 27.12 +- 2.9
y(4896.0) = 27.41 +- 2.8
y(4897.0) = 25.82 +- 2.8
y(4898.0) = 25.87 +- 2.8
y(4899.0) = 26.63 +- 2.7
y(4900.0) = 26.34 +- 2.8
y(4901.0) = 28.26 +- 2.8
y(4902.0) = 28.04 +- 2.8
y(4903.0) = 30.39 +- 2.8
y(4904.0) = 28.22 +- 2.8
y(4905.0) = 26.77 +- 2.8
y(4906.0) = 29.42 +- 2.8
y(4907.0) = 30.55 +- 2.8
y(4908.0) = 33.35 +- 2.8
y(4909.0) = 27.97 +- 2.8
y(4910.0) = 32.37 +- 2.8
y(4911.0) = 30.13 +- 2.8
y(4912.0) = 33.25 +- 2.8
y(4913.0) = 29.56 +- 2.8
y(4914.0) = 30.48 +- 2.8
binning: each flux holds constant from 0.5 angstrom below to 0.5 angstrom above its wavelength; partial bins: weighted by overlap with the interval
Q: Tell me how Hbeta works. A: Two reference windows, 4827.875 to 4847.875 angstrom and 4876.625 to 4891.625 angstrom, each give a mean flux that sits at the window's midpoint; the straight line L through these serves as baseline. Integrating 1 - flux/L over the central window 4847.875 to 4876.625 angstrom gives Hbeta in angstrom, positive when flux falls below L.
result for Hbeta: 1.9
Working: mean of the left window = 27.9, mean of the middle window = 26.2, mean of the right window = 28.3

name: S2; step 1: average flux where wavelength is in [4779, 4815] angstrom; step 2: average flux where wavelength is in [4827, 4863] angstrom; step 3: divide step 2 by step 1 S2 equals 0.89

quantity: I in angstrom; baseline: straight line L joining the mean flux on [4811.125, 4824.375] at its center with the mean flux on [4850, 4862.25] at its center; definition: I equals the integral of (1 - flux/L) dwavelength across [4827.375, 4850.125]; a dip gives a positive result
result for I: -1.1 angstrom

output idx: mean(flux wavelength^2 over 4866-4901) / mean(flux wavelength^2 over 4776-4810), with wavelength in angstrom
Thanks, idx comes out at 0.98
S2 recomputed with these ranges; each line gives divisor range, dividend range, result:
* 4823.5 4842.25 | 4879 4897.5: 0.98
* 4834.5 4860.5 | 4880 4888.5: 1.07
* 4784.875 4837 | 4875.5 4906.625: 0.94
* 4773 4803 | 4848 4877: 0.89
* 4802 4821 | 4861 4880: 0.91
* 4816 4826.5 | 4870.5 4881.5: 1.00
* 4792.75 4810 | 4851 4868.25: 0.81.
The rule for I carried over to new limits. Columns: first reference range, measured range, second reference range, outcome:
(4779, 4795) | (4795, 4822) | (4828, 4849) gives -1.3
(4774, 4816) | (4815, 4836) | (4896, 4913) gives 0.5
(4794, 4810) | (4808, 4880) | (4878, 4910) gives 4.2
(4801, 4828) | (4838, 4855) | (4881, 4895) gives 0.7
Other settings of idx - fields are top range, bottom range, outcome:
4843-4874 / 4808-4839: 0.90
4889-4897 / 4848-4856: 0.97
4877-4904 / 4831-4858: 1.02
